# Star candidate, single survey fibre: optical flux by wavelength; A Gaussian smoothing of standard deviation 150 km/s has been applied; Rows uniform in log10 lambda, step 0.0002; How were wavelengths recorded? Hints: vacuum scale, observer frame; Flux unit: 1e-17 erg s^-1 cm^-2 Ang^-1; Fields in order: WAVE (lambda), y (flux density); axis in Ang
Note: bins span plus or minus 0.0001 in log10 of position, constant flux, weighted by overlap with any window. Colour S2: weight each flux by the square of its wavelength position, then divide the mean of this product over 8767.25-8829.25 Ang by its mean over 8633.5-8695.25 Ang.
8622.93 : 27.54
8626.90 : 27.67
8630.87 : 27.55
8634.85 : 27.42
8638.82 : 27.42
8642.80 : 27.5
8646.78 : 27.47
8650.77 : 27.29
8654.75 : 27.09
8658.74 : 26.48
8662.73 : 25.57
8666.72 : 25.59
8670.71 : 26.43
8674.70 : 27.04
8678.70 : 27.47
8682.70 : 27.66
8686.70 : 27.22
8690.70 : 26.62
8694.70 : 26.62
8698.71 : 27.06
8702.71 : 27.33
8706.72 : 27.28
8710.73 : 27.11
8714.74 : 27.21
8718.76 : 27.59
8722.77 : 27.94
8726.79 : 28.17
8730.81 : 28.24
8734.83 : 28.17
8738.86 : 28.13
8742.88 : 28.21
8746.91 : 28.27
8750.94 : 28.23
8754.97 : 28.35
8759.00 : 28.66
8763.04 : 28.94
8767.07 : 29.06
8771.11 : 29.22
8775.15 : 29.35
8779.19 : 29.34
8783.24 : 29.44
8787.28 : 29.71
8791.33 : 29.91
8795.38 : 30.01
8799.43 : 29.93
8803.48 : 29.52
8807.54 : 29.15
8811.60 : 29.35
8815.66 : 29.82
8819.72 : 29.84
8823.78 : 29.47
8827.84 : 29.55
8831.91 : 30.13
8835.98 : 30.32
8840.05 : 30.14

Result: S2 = 1.13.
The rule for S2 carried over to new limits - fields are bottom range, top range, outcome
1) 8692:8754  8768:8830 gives 1.09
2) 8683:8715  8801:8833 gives 1.12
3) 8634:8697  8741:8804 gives 1.11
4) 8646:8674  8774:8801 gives 1.15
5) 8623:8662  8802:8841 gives 1.14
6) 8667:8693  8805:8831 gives 1.13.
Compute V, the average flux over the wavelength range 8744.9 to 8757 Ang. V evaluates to 28.3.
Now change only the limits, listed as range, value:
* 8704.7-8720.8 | 27.3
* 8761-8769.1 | 29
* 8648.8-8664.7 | 26.6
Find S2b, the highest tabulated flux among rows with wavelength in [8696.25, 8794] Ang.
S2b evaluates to 29.91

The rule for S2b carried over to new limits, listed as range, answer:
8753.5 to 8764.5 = 28.94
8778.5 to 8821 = 30.01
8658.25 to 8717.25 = 27.66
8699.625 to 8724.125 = 27.94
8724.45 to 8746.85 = 28.24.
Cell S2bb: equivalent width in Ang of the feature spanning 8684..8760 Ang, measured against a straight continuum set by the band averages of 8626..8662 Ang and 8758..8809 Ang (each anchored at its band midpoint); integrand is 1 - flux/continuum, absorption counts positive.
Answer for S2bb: 2.06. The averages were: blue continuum 27.2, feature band 27.7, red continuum 29.4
